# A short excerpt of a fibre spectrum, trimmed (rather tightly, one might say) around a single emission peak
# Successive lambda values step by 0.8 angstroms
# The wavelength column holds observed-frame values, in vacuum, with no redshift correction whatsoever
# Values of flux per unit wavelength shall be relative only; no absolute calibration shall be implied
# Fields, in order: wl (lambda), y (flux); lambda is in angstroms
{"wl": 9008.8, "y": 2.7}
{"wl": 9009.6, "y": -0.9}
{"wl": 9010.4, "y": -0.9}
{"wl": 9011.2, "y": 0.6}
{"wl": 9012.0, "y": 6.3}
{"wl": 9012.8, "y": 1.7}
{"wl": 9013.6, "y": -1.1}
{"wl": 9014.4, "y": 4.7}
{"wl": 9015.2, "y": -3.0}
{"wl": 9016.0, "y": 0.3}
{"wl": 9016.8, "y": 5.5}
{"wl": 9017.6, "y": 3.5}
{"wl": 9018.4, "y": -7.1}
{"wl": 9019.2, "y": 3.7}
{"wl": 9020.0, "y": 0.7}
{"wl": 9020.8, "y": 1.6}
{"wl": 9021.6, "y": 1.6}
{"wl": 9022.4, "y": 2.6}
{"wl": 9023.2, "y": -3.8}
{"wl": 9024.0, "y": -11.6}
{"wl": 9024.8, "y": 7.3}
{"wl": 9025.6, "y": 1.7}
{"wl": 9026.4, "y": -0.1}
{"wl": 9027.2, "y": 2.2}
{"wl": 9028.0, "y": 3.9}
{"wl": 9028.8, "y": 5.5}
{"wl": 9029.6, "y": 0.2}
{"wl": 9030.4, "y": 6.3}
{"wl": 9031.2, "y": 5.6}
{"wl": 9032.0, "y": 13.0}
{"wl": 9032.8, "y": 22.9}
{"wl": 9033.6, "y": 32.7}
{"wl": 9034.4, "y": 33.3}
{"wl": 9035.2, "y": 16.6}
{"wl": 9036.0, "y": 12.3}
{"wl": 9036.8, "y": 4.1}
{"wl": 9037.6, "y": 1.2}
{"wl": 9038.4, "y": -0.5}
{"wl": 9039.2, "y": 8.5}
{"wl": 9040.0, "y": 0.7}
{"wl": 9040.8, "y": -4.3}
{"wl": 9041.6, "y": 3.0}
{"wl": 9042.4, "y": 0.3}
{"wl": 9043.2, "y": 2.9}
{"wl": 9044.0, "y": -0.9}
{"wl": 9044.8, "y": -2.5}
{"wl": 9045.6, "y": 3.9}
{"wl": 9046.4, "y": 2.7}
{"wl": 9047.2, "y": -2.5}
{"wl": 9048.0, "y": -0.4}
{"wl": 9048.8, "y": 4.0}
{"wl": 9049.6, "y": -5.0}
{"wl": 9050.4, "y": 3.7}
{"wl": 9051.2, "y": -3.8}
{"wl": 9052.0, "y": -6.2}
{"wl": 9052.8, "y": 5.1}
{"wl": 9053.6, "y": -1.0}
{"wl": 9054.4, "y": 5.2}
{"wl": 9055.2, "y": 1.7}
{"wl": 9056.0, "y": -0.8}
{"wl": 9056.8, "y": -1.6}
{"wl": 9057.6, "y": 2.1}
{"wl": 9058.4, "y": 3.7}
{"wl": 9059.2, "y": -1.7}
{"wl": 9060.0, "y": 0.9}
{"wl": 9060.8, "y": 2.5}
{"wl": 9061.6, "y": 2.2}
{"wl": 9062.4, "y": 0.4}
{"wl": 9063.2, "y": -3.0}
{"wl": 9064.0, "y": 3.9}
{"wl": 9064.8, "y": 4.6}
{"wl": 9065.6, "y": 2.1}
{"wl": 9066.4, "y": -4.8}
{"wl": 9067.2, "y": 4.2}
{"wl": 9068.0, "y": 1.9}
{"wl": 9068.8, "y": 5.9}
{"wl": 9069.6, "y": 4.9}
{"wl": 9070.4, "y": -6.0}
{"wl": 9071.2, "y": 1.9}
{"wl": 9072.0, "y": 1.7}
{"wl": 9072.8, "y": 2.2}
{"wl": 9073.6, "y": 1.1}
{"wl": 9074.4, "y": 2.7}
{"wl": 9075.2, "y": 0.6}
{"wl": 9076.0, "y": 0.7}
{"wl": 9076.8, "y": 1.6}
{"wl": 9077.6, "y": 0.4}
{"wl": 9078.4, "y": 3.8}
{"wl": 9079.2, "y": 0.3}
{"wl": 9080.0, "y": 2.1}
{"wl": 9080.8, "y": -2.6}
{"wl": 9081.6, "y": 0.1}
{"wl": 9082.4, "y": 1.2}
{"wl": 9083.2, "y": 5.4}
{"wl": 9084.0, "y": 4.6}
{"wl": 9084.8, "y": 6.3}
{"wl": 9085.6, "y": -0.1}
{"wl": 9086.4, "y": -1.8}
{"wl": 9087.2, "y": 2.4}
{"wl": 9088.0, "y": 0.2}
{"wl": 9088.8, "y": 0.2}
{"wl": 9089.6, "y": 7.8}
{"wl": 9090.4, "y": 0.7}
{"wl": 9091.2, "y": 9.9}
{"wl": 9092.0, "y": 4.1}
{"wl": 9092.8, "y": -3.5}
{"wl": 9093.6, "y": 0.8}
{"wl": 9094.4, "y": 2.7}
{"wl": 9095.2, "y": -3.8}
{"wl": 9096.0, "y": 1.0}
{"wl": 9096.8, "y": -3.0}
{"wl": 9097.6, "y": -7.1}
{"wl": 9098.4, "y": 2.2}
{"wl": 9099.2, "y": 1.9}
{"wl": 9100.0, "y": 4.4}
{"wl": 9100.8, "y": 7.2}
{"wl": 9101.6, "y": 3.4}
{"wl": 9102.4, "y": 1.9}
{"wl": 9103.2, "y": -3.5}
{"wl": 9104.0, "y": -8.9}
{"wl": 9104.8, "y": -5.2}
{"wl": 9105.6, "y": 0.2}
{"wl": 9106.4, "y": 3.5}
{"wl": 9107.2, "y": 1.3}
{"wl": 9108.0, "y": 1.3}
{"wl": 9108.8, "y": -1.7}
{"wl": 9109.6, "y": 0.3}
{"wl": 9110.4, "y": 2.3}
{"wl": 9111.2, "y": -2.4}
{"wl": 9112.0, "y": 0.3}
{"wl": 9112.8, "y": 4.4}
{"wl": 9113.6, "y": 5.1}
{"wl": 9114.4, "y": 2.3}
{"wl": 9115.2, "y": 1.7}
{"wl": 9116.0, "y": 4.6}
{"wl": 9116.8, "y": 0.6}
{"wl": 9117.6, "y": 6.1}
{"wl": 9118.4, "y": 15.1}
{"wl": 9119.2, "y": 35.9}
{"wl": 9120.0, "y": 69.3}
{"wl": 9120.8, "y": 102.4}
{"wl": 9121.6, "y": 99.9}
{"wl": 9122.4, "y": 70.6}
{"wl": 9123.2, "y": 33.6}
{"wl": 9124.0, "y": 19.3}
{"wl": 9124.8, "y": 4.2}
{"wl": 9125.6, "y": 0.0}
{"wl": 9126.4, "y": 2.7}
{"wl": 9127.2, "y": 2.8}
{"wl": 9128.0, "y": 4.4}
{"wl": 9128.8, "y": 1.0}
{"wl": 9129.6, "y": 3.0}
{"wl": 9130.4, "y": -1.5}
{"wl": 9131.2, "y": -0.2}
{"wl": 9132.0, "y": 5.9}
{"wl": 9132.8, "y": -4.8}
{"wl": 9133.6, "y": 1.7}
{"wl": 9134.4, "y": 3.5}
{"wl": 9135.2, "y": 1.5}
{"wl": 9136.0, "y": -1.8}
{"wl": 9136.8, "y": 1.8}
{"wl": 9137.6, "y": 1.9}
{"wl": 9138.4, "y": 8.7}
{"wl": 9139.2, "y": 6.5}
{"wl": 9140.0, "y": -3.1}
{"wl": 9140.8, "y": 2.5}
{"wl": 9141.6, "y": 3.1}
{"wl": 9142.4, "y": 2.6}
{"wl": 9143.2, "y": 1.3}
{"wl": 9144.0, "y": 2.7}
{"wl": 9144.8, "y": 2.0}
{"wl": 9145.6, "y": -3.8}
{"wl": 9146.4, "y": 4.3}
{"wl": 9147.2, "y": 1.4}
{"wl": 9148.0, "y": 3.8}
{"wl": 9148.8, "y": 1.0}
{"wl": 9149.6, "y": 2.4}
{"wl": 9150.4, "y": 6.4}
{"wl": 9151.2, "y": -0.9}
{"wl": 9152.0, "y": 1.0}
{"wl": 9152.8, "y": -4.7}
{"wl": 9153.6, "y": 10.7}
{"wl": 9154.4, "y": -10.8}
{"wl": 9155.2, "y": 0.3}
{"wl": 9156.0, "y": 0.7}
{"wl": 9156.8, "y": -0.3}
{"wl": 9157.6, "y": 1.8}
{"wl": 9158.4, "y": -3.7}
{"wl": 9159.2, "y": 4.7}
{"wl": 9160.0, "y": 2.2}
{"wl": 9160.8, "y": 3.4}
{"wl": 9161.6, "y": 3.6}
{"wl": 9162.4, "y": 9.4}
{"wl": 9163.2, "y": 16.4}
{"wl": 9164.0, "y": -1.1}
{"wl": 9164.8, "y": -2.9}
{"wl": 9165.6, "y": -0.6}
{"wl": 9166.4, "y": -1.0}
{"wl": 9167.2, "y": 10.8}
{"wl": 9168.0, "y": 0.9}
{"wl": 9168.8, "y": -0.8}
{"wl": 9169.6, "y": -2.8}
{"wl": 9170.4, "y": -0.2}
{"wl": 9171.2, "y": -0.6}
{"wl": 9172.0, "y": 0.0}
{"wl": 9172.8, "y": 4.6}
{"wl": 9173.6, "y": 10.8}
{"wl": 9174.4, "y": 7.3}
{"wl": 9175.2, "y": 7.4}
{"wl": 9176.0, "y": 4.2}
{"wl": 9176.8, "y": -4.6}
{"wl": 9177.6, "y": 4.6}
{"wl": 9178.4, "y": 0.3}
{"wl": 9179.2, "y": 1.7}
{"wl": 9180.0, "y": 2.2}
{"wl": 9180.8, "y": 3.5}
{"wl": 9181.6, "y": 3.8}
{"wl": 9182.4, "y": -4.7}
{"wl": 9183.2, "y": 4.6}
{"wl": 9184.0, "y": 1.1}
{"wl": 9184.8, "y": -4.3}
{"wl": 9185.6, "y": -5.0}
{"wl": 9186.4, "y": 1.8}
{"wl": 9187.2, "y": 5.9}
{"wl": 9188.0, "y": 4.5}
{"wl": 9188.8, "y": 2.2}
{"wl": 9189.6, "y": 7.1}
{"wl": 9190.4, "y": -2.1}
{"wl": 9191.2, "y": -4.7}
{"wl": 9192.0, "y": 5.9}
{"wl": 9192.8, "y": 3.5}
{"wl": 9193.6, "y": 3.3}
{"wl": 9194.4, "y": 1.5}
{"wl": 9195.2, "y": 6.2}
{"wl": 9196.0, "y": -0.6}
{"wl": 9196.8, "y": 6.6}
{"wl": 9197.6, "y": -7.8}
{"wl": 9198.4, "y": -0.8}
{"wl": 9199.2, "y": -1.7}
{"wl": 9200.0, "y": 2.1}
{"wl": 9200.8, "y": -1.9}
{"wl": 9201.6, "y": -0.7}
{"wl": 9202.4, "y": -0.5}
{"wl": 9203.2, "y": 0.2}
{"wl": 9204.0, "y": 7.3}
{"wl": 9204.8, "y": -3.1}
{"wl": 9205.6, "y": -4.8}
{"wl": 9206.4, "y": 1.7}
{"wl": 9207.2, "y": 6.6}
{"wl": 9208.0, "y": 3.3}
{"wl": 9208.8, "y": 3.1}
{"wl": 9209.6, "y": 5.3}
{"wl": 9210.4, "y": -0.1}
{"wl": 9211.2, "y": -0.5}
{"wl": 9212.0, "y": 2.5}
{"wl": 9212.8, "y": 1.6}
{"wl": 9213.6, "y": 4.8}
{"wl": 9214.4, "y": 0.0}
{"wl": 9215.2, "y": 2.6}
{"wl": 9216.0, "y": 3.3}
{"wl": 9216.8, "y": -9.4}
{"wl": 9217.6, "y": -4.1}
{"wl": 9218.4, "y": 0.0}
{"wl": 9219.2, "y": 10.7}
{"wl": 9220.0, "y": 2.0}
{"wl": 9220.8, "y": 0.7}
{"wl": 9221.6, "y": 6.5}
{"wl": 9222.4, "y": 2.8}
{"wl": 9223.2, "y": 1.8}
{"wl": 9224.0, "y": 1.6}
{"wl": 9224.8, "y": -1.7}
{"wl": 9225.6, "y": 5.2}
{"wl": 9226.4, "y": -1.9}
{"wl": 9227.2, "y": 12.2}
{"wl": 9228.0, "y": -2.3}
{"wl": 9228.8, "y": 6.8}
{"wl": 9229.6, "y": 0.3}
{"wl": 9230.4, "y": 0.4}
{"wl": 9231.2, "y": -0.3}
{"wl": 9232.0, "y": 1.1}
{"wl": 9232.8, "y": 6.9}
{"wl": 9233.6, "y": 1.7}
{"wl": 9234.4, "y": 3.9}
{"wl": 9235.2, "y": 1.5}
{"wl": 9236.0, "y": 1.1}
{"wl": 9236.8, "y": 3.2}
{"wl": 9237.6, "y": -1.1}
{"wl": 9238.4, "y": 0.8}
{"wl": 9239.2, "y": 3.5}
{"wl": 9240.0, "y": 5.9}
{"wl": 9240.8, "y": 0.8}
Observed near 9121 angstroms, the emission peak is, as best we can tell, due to [O III]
